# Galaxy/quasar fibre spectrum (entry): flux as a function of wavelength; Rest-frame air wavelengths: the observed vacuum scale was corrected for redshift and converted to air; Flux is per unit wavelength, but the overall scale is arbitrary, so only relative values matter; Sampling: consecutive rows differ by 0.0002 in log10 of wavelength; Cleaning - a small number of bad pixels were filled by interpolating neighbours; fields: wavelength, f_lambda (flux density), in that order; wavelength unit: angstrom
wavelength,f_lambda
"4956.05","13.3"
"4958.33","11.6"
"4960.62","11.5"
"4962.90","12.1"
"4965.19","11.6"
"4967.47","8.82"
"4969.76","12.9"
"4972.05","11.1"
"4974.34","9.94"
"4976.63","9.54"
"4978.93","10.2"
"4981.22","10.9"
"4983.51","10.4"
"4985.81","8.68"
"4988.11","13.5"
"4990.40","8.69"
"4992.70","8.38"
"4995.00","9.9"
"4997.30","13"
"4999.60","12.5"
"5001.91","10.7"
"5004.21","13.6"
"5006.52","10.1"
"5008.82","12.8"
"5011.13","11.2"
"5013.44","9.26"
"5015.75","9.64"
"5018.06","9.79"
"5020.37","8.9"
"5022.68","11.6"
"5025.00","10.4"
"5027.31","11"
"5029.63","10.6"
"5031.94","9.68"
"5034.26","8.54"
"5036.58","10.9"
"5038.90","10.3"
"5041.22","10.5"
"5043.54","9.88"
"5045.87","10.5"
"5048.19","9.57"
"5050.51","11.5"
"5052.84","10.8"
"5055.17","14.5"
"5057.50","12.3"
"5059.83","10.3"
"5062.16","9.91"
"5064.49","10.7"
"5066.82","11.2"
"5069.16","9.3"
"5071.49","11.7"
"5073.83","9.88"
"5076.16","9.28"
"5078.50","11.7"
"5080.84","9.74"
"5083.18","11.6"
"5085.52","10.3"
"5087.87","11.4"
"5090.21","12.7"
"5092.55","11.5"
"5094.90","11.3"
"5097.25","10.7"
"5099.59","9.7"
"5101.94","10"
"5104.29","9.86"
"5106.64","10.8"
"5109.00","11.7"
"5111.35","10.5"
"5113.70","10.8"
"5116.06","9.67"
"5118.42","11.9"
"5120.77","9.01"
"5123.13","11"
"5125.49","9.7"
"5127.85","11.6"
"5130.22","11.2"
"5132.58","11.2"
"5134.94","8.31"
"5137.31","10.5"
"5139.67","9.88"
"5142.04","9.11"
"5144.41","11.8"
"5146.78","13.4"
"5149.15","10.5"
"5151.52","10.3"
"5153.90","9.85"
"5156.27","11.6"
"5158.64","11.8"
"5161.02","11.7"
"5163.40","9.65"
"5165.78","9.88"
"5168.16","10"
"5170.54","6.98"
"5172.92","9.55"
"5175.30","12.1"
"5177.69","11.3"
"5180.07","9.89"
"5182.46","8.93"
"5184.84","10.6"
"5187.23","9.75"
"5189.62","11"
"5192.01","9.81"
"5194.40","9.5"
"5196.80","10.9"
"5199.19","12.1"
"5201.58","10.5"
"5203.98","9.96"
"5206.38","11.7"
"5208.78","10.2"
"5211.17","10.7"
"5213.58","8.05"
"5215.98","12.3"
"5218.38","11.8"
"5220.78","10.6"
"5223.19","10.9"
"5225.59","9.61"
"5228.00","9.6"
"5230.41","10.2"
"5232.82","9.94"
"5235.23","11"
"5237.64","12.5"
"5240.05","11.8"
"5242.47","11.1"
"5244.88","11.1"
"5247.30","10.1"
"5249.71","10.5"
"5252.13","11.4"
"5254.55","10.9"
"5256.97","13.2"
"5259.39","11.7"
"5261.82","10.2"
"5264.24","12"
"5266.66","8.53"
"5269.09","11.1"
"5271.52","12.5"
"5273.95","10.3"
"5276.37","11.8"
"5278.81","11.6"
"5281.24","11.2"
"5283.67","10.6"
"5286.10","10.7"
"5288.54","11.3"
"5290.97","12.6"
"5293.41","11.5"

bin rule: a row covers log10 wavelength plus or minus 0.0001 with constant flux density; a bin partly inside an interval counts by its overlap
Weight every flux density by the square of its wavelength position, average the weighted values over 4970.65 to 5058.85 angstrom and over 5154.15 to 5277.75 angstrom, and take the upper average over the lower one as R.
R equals 1.1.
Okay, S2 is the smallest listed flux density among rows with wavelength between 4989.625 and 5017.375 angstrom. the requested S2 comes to 8.38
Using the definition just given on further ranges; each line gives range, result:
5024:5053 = 8.54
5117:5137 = 8.31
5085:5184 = 6.98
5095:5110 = 9.7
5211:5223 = 8.05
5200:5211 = 9.96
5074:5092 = 9.28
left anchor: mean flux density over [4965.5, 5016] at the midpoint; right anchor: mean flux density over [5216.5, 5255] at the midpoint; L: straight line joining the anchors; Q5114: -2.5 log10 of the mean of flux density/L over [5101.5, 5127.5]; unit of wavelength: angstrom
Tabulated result 0.03 mag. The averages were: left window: 10.8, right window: 10.8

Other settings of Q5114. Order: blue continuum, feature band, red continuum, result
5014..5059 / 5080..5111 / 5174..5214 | -0.036 mag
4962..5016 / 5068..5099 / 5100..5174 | -0.027 mag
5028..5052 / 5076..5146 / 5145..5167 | 0.003 mag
